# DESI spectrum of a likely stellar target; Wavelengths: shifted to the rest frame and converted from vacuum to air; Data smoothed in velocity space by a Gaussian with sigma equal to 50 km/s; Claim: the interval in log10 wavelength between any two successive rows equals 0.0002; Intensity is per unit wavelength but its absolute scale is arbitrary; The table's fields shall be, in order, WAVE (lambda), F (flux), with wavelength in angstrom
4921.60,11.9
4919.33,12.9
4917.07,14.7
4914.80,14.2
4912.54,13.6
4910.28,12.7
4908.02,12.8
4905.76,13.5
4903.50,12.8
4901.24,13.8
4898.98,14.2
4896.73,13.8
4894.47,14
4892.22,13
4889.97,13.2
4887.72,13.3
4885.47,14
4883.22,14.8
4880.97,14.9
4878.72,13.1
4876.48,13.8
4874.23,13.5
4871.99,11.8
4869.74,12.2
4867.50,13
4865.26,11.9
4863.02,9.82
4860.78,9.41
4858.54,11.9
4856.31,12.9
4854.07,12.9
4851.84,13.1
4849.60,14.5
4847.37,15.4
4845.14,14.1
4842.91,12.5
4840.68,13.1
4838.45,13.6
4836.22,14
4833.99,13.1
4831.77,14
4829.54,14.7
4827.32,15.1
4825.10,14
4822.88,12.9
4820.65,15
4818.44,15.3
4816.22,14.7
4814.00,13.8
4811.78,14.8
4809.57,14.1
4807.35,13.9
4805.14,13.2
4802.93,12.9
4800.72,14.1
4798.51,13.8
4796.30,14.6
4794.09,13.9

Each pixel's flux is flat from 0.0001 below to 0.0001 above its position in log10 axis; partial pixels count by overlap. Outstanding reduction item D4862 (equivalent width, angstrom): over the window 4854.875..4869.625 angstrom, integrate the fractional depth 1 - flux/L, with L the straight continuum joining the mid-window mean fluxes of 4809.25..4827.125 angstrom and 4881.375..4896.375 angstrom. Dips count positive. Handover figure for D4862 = 2.6 angstrom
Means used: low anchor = 14.4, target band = 11.6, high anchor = 13.8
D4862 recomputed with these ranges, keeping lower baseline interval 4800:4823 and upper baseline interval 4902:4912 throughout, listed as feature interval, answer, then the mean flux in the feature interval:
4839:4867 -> 2.0 angstrom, 12.7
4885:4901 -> -0.6 angstrom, 13.6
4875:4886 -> -0.6 angstrom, 14.1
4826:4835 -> -0.2 angstrom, 14.2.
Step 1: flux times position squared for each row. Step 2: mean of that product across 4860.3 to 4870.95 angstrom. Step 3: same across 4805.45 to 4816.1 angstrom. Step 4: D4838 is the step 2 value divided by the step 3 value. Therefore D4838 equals 0.82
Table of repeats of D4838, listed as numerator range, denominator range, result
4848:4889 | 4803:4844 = 0.94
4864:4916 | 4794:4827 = 0.98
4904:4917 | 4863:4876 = 1.11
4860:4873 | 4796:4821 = 0.83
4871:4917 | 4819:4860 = 1.01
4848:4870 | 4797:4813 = 0.90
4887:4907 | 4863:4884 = 1.05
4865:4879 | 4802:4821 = 0.93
